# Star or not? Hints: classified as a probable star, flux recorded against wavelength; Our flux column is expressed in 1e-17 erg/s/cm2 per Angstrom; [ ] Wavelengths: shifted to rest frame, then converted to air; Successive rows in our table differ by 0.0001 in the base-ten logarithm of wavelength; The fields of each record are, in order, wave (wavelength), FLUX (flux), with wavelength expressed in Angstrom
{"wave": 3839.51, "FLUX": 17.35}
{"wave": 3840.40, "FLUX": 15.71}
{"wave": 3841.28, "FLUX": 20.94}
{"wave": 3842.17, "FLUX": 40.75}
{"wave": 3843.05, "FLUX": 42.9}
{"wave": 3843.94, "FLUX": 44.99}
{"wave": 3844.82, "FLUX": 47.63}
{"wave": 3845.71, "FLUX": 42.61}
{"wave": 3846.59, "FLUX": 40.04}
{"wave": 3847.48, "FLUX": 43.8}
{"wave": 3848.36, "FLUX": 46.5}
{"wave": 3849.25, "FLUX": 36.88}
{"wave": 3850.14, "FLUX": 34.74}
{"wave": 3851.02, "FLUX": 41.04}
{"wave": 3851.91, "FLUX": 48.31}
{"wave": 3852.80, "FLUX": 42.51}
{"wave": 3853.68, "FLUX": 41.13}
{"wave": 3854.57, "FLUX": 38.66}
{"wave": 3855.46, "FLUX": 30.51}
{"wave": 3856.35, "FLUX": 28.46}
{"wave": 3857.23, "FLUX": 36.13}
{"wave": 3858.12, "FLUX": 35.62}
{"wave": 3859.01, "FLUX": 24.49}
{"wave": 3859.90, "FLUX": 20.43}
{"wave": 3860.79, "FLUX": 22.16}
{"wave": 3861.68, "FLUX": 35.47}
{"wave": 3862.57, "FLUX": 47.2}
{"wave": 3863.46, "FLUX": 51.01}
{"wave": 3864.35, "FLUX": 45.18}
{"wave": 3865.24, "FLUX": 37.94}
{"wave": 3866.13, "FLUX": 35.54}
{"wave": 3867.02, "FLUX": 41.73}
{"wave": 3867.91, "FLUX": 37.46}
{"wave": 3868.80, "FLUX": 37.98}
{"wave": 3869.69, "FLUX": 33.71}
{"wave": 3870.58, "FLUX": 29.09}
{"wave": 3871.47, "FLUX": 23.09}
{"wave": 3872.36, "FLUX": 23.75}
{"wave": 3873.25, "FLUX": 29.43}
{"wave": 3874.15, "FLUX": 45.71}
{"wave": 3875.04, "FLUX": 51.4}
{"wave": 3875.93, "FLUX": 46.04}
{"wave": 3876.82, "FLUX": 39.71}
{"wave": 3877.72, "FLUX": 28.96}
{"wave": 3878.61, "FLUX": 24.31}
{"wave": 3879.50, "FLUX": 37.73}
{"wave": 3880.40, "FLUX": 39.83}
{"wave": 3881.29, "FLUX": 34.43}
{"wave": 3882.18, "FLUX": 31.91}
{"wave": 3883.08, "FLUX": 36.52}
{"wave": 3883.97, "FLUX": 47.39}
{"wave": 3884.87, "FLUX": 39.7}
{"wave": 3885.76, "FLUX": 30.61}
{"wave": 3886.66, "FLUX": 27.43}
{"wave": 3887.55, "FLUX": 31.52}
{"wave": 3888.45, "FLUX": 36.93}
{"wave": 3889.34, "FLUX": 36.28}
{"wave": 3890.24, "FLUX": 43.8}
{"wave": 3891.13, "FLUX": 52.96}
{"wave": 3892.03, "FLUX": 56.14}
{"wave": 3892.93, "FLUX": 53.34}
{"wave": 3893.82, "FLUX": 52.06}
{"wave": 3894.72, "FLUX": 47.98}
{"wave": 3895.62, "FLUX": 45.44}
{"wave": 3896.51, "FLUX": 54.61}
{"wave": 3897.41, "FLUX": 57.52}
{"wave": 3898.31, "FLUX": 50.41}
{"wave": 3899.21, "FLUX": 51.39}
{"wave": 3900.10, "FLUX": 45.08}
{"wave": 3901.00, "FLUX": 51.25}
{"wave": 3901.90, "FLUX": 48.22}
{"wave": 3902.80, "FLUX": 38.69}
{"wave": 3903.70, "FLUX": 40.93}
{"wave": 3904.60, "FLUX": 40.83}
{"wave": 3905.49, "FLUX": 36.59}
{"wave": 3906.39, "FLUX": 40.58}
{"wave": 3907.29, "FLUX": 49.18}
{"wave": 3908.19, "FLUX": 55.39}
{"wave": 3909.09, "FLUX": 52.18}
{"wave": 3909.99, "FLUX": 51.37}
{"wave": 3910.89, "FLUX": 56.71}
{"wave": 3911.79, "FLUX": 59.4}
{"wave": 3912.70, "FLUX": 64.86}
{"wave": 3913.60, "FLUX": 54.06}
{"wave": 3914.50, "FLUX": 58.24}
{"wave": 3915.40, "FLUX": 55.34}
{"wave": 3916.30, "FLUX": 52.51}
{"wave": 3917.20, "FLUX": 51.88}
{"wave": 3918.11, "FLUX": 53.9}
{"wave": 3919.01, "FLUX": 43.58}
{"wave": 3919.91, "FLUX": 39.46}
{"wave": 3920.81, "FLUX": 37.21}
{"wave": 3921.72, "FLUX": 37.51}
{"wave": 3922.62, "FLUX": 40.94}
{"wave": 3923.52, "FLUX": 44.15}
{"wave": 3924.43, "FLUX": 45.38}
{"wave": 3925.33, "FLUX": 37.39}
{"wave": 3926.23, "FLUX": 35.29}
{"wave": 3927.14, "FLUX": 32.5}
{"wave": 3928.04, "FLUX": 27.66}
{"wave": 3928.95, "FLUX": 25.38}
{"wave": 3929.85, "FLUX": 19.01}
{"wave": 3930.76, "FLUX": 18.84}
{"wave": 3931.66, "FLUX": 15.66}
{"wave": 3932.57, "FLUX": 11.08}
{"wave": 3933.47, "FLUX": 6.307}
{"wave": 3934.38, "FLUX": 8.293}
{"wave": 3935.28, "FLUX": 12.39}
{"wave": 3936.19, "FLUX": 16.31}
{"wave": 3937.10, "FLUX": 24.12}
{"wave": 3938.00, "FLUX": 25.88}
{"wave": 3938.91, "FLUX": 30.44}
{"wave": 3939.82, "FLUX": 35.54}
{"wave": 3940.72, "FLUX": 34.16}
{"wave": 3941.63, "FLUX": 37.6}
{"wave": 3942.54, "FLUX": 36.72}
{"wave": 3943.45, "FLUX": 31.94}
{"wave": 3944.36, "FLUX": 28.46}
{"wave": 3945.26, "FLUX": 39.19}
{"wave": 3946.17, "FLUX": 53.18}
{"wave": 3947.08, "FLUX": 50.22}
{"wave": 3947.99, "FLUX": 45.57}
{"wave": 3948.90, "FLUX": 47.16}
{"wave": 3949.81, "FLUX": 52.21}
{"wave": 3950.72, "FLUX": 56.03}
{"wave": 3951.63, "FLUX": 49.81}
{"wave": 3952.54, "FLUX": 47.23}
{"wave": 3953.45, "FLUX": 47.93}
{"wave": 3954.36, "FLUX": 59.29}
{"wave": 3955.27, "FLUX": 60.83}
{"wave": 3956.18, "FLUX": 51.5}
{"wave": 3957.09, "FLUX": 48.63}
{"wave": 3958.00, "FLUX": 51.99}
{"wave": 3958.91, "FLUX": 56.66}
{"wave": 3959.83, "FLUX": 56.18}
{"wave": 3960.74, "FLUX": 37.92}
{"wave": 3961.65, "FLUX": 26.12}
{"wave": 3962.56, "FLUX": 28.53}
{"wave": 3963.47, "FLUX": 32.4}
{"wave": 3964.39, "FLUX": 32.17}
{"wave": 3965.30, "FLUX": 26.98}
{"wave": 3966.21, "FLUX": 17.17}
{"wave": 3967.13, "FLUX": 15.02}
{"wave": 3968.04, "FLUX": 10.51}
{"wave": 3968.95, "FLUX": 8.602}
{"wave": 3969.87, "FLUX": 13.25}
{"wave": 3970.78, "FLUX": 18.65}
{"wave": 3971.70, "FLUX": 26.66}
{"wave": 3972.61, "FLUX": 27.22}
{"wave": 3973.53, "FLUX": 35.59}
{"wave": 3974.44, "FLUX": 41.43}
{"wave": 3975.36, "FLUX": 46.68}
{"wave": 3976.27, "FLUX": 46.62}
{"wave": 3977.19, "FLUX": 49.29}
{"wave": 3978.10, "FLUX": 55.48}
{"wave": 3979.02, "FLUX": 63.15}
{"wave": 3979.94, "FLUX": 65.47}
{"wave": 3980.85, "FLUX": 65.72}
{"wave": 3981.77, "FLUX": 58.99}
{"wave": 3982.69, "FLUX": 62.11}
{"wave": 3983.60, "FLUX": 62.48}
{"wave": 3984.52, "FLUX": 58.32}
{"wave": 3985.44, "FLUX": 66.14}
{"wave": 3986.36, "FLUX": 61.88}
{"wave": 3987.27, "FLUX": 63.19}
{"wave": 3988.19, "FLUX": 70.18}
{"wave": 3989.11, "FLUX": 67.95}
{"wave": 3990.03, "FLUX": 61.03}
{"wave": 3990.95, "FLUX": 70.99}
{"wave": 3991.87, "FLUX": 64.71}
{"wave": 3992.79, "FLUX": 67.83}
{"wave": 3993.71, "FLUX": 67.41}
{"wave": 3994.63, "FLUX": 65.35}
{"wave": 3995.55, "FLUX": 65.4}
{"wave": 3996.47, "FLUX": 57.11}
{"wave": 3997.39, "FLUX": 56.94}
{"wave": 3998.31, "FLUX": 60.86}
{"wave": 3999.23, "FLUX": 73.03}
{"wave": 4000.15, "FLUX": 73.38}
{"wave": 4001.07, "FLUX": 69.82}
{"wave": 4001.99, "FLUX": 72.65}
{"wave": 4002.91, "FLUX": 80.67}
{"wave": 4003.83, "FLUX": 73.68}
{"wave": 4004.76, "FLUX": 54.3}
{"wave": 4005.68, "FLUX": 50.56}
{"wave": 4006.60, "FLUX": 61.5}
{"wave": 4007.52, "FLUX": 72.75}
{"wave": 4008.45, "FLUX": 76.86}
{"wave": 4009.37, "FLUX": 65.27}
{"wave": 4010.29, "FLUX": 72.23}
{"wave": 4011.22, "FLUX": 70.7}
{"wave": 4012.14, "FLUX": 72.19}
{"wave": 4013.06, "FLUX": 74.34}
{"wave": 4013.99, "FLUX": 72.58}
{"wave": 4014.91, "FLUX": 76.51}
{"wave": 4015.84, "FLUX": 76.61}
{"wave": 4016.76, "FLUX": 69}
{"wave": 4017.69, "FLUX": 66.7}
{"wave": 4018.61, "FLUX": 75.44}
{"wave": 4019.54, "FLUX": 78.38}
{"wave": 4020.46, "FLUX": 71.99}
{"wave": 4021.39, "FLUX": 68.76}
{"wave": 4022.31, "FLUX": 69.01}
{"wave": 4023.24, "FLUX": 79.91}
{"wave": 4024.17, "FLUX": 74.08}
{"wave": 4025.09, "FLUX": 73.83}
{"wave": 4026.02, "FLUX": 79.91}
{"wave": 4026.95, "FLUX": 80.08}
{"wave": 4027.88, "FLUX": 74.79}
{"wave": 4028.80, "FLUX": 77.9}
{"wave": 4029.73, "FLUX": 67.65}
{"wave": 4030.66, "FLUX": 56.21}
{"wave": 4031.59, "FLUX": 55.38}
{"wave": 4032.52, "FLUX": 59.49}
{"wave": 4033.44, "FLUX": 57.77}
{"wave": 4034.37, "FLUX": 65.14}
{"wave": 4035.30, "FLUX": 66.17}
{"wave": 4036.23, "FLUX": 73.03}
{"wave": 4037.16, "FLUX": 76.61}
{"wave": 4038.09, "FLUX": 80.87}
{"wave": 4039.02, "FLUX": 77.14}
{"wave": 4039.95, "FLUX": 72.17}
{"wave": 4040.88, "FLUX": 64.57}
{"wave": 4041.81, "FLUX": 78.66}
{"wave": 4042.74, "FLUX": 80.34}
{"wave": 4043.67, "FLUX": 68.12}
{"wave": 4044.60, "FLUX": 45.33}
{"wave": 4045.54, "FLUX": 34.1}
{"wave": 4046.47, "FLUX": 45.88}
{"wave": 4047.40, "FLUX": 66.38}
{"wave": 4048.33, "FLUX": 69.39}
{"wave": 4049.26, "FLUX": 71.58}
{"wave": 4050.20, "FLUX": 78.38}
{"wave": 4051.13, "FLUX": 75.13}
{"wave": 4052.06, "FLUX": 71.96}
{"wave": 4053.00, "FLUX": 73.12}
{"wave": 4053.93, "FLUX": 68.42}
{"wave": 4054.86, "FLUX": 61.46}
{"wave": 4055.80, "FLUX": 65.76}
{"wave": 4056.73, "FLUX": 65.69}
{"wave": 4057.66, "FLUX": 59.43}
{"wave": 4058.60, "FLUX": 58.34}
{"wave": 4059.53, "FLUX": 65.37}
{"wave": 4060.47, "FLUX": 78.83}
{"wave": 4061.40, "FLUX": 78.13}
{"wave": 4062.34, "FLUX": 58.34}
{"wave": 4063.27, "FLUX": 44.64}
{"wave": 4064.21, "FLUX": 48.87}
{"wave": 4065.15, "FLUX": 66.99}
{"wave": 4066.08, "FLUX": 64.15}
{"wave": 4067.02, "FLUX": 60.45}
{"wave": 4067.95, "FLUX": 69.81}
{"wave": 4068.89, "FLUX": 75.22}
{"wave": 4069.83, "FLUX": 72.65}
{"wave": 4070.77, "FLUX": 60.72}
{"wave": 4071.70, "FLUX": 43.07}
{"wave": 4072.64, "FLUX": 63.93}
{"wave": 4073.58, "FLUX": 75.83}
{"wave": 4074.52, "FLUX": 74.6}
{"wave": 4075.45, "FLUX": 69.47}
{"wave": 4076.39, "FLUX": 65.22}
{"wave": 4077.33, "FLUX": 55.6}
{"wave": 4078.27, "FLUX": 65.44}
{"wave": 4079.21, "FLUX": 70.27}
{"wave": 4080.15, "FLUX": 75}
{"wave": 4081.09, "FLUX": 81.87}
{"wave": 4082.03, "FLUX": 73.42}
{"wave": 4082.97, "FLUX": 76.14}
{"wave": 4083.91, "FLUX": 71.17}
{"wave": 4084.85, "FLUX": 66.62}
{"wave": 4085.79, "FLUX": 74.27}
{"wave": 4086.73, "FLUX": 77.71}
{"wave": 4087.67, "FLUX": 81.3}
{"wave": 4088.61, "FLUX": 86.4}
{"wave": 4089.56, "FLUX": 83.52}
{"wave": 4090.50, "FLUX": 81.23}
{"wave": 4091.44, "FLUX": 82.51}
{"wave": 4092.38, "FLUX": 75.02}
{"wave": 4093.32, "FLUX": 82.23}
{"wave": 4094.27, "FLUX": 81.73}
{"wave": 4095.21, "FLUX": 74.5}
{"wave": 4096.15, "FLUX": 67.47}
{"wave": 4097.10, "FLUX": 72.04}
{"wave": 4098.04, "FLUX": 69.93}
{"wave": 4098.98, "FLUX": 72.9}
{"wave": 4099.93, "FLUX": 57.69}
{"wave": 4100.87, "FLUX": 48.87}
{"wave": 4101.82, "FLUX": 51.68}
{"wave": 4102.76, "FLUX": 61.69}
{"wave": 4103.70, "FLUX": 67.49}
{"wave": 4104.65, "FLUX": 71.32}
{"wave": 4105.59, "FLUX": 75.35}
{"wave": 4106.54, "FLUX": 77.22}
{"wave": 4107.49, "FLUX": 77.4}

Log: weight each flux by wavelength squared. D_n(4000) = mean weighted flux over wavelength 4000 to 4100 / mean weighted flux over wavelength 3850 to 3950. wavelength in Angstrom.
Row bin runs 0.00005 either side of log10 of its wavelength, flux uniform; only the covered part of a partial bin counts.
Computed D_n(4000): 1.9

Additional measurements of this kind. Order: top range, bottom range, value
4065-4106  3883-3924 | 1.64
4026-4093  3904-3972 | 1.93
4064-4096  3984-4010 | 1.13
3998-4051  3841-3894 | 1.97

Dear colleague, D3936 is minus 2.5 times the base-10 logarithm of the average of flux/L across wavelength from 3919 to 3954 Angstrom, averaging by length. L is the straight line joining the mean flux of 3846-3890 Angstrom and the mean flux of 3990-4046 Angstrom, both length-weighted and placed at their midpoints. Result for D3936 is 0.450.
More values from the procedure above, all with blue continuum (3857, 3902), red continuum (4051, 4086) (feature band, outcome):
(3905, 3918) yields -0.189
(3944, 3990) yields 0.153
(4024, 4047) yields -0.089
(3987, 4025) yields -0.193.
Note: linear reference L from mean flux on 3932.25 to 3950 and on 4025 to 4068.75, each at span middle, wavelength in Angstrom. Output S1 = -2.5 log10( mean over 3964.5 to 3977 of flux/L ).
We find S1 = 0.49 mag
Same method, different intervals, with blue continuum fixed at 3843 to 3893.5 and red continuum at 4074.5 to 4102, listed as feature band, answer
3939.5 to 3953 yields 0.17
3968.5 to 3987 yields 0.18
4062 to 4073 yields 0.14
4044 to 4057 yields 0.05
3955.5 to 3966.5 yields 0.30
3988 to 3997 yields -0.14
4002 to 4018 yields -0.16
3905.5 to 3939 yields 0.22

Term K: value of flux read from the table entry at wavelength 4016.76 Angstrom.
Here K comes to 69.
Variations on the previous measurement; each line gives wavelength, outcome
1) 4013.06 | 74.34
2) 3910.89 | 56.71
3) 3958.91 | 56.66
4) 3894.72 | 47.98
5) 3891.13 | 52.96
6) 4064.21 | 48.87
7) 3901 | 51.25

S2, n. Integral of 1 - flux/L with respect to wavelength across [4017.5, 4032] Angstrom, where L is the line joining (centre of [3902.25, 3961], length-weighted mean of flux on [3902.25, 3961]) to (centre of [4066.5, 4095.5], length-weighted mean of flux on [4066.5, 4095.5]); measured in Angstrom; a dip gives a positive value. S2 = -2.7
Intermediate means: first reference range 41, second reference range 72.5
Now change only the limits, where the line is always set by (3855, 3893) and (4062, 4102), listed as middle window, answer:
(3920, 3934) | 4.9 Angstrom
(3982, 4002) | -3.6 Angstrom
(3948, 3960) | -0.8 Angstrom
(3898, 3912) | -2.1 Angstrom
